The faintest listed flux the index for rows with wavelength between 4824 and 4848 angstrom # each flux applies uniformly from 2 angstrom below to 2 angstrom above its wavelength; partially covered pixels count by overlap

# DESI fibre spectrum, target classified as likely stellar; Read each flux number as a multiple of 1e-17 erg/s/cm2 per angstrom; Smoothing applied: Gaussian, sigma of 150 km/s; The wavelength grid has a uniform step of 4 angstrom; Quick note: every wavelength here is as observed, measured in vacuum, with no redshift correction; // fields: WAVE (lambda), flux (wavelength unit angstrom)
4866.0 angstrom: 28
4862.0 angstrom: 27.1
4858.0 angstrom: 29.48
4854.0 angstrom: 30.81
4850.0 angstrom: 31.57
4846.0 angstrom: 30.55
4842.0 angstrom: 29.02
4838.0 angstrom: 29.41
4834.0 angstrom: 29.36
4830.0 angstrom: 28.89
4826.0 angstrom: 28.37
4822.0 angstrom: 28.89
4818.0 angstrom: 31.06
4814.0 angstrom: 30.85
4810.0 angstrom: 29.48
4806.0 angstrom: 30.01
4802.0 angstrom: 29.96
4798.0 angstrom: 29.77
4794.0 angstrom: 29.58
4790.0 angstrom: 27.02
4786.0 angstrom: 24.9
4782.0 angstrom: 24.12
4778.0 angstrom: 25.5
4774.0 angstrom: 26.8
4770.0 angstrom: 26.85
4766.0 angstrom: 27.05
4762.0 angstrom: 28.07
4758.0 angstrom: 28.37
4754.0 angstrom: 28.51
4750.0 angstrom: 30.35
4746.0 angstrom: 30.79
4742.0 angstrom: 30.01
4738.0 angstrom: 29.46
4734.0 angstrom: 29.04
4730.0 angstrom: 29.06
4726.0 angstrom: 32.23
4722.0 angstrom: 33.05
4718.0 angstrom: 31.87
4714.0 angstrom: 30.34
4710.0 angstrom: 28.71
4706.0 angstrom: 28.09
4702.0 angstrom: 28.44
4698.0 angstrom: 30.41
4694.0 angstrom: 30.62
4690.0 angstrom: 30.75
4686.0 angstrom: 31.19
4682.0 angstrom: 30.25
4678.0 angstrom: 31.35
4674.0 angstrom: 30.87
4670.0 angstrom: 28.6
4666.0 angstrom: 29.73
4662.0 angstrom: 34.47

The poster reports 28.37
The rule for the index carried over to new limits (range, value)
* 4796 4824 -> 28.89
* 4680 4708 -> 28.09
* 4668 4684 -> 28.6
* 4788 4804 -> 27.02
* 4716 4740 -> 29.04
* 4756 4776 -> 26.8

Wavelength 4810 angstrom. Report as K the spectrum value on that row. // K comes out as 29.48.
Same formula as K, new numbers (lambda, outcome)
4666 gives 29.73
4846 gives 30.55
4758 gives 28.37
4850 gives 31.57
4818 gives 31.06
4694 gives 30.62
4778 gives 25.5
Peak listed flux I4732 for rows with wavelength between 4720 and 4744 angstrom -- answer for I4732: 33.05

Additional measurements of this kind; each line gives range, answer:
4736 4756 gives 30.79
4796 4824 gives 31.06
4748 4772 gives 30.35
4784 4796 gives 29.58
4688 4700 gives 30.75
